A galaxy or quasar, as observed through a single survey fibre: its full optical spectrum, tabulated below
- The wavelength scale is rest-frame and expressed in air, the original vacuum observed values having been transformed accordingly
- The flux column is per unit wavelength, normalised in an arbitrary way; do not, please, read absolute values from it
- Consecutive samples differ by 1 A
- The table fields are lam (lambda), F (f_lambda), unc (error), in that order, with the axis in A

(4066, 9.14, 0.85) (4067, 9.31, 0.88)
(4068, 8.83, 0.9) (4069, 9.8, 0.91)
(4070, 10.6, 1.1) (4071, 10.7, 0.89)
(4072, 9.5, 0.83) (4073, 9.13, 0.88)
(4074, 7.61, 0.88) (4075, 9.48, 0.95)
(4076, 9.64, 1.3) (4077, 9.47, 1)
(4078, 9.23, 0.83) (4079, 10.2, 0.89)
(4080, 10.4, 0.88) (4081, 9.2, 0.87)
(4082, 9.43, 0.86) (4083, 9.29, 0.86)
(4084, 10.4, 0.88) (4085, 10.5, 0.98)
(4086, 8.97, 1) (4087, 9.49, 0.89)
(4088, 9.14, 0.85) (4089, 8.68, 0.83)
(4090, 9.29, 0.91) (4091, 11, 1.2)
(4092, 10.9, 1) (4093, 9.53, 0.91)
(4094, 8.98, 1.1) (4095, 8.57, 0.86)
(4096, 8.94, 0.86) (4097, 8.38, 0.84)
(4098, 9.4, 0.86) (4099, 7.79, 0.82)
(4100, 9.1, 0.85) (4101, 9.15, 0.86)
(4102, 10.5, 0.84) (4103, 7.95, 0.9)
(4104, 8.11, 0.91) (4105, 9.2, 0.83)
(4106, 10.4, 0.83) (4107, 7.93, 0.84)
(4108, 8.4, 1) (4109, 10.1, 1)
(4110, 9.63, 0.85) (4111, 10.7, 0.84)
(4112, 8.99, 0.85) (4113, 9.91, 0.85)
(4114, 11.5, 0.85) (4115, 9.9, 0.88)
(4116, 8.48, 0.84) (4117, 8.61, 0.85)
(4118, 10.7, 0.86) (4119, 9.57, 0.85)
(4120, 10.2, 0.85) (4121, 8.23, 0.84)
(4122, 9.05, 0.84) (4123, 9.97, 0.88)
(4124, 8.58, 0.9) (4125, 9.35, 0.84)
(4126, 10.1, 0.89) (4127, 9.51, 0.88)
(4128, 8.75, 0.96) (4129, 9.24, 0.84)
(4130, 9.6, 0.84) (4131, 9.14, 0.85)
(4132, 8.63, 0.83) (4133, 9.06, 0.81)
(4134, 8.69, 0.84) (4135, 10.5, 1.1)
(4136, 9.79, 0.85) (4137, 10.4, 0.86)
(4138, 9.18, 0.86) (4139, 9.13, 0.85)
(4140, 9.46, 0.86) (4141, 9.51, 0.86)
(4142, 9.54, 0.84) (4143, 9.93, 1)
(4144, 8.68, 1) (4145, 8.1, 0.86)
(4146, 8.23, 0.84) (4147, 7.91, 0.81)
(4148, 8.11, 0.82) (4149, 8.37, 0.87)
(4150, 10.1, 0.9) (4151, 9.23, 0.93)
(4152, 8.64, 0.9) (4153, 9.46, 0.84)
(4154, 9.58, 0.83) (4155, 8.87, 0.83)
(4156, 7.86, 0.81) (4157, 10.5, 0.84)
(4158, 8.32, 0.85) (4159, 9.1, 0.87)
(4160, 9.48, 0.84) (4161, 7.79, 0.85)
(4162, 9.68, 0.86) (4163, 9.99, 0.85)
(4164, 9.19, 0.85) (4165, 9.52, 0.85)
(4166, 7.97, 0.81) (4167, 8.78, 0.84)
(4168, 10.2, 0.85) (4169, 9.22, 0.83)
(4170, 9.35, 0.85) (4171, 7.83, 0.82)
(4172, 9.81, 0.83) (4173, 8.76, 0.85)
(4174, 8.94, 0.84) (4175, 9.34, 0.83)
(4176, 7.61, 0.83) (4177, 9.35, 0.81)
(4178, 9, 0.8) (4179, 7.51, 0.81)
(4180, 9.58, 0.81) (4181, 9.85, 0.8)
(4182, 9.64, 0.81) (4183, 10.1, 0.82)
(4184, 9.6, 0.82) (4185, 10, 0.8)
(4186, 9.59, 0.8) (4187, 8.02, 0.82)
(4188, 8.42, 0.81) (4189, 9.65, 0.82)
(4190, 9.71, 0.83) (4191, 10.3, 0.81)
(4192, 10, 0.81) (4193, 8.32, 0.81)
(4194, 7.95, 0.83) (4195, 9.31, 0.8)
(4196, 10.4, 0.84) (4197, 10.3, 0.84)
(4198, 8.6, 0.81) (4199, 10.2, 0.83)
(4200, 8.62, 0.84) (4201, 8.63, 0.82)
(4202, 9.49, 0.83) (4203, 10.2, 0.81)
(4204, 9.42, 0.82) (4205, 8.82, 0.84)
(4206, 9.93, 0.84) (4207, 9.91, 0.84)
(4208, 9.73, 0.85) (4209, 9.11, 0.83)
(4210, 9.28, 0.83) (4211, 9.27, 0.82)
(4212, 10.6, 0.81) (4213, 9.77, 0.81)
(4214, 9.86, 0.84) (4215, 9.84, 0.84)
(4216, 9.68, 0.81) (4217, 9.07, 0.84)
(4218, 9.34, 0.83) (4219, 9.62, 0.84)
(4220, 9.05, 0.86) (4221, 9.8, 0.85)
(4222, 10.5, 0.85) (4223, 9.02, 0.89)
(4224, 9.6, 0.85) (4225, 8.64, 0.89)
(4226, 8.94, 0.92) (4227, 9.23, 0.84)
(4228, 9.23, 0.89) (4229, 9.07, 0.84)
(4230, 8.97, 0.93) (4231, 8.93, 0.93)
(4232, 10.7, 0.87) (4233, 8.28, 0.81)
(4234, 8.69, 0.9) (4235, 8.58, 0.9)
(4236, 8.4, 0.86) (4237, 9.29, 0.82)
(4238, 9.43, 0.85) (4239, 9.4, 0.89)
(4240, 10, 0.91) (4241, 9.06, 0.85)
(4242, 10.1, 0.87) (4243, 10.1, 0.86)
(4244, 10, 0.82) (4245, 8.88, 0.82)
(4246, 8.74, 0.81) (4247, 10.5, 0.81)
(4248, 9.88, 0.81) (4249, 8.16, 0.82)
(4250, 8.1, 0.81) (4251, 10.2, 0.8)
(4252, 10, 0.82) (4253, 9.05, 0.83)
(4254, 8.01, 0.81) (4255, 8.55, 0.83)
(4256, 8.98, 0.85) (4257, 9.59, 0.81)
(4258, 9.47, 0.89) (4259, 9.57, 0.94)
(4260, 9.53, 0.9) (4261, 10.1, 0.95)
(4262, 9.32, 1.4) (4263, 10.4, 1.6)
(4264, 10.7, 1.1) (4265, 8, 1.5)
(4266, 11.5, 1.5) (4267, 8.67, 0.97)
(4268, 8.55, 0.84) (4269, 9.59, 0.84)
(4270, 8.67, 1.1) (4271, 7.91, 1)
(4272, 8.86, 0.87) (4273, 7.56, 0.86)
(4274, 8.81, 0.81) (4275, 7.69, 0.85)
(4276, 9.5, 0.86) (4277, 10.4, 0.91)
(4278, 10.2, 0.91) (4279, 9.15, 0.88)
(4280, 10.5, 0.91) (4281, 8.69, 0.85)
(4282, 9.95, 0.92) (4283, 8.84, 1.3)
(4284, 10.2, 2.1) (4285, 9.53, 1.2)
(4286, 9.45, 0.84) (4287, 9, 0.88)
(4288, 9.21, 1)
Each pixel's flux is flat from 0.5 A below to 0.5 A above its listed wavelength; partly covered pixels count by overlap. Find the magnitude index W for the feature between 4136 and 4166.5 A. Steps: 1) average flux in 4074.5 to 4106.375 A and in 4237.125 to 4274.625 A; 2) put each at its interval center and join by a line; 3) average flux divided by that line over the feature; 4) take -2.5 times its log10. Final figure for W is 0.03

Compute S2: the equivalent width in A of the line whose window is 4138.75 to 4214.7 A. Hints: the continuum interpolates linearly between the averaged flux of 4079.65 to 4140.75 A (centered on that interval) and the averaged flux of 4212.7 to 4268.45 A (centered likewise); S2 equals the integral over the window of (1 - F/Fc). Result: 1.4 A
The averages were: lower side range 9.4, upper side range 9.37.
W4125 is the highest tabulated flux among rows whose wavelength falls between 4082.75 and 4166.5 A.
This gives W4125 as 11.5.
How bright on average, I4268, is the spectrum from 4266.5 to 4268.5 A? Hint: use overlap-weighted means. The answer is 8.61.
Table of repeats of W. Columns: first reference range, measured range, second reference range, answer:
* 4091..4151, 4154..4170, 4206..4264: 0.02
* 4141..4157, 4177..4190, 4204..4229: -0.01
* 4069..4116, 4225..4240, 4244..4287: 0.03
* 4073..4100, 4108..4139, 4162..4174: -0.03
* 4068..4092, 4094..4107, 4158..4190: 0.07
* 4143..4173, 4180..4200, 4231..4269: -0.04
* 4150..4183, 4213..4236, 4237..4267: 0.01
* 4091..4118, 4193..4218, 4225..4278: -0.02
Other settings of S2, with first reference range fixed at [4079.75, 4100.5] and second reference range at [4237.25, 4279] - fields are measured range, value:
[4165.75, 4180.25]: 0.7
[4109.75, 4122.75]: -0.4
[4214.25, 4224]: -0.2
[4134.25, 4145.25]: -0.1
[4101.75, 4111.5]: 0.1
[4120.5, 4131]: 0.2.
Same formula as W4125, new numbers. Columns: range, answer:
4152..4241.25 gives 10.7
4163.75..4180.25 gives 10.2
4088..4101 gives 11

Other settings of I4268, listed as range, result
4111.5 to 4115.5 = 10.1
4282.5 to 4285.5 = 9.52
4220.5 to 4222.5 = 10.2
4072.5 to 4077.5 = 9.07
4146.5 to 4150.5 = 8.62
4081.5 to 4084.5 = 9.71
